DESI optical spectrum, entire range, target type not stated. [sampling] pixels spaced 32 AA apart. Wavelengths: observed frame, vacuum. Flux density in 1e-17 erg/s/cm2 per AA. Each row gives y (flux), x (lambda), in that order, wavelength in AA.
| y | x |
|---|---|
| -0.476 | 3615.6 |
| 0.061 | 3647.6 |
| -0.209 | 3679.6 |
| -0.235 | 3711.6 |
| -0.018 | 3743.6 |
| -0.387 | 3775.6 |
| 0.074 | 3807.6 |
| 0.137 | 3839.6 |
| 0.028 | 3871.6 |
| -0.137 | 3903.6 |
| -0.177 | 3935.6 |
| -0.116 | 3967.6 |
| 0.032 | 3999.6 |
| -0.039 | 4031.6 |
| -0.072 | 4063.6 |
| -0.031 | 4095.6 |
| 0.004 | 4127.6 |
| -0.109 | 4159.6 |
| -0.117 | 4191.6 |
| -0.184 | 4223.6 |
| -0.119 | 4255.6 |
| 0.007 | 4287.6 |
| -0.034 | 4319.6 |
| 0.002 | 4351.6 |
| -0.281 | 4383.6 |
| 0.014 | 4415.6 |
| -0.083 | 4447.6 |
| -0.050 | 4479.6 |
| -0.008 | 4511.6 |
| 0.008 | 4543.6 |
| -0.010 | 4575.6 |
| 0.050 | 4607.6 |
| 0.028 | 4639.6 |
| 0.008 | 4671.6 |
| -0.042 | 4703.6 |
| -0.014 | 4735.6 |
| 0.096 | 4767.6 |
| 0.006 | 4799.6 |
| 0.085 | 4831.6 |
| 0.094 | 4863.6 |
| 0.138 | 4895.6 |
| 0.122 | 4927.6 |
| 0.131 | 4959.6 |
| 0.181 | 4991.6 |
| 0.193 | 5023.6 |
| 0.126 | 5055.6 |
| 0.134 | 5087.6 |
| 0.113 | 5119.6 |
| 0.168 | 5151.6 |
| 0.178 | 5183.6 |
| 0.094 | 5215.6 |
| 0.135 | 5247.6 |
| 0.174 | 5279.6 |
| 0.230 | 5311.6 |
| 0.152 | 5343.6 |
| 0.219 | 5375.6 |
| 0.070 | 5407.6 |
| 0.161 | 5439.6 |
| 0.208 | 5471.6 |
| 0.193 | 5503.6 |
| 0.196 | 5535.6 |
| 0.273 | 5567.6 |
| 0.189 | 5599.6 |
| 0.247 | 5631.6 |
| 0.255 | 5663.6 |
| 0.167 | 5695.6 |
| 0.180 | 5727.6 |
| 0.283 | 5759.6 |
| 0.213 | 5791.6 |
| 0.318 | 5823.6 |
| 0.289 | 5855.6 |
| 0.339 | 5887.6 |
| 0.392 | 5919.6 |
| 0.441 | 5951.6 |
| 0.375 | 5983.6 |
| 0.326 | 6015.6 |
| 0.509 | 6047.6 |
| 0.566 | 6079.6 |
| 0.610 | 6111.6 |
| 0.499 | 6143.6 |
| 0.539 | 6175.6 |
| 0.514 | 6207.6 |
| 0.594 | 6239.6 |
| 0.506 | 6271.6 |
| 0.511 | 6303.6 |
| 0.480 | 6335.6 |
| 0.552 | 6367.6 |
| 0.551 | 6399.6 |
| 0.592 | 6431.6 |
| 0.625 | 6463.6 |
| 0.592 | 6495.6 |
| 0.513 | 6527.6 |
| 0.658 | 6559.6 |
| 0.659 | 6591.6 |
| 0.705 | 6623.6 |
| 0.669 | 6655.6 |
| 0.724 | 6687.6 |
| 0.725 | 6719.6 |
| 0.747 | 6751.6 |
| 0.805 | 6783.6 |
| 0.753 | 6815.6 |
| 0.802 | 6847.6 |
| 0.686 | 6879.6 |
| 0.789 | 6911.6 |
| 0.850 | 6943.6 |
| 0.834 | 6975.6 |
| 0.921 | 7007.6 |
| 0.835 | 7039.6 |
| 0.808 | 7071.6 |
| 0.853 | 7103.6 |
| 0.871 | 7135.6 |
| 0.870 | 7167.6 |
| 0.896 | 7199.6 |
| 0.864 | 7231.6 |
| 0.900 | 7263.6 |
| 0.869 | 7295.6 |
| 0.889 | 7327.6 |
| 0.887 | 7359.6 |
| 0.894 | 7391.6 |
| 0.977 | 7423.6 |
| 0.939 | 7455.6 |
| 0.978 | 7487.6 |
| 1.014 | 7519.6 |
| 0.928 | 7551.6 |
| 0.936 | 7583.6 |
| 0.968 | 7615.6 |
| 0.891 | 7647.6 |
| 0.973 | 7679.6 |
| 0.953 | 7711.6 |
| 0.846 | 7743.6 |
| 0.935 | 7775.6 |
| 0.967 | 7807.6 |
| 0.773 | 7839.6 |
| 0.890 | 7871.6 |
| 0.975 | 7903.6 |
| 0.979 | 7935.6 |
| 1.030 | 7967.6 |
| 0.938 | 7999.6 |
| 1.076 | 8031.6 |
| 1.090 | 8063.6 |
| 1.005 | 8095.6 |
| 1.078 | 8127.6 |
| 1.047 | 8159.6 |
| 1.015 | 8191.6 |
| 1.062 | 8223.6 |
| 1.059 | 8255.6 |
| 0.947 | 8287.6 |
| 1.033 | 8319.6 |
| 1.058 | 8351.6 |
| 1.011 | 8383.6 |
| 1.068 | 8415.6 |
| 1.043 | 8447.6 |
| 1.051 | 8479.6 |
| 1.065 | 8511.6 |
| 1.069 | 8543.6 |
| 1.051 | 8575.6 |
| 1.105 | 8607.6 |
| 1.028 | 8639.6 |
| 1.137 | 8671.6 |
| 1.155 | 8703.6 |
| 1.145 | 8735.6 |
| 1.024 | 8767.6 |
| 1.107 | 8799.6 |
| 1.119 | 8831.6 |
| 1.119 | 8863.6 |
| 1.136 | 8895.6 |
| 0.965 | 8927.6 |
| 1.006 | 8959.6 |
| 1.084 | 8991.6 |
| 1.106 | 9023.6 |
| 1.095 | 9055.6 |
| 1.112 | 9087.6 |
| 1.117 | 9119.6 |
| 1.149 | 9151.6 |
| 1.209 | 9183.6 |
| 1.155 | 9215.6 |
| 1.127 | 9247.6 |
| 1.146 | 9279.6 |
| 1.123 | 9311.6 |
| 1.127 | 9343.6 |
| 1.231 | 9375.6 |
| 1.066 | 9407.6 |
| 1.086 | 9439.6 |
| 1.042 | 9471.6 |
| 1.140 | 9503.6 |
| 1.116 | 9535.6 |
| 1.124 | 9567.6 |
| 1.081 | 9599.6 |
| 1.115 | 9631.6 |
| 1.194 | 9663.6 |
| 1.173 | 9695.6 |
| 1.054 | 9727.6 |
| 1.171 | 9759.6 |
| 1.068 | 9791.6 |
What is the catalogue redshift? 0.52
